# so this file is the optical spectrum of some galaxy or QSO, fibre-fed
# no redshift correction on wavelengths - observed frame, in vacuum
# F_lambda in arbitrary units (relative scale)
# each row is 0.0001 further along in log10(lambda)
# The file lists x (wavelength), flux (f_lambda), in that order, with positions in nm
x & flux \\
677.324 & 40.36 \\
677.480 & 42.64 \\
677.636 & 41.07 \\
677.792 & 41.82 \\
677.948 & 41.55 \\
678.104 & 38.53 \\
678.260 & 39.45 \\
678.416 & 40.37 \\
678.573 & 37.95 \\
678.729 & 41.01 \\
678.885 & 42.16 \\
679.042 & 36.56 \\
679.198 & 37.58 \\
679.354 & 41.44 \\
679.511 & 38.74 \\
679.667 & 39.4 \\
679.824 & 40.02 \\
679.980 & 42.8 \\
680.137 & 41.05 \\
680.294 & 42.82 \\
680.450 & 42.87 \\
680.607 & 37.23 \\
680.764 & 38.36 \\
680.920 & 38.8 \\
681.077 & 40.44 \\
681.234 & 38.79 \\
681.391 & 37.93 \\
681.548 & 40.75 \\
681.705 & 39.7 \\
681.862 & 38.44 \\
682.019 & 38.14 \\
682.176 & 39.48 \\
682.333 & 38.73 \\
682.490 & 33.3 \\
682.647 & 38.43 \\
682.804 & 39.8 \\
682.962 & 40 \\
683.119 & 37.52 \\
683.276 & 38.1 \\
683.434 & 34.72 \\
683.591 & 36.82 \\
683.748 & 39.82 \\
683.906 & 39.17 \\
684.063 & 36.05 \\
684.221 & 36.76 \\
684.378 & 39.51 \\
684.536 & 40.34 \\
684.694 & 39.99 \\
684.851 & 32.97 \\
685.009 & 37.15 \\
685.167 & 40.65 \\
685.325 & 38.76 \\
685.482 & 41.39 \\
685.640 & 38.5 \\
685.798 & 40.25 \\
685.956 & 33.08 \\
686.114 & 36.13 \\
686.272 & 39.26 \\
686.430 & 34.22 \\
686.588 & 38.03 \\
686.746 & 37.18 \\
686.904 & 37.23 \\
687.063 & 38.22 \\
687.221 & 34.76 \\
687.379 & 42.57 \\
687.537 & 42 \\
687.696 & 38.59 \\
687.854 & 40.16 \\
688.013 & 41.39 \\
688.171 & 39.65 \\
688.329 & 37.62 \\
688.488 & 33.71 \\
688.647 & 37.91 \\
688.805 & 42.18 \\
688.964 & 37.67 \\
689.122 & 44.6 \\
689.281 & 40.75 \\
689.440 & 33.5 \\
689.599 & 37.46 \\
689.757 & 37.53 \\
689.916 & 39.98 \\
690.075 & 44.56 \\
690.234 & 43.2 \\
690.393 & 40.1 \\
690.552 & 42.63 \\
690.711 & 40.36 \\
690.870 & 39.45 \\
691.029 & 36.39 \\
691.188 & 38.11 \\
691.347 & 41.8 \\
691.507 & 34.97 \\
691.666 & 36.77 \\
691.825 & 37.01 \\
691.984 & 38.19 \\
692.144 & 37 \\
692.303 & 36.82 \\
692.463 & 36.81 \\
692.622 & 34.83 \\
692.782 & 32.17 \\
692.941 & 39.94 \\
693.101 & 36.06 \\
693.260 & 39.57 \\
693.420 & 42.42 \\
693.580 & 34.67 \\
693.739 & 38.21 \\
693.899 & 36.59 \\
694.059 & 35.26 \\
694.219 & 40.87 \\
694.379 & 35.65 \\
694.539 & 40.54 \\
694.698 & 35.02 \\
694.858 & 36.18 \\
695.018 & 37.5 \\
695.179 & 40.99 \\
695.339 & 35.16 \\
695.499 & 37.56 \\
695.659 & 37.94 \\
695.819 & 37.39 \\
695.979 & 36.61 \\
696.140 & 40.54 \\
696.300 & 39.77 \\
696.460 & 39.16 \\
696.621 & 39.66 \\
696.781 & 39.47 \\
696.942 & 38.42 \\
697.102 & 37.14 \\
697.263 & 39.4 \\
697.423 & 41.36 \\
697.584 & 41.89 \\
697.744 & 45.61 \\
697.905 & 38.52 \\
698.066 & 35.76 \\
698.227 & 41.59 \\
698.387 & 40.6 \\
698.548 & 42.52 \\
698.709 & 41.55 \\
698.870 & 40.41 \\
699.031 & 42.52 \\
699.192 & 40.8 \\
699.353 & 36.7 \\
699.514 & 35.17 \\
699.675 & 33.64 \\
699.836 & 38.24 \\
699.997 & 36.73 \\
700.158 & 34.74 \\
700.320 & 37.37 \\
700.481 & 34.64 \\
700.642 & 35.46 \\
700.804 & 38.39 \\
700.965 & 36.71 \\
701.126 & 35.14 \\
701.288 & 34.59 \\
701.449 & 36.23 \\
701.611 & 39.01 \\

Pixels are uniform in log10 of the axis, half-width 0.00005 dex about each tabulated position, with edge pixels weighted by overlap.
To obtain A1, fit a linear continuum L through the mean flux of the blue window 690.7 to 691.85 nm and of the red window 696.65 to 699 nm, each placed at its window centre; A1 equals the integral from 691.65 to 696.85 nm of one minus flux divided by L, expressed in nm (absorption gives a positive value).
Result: 0.190 nm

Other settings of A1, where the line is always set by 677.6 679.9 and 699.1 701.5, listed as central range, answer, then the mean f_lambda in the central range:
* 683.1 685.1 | 0.068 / 37.6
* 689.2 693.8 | -0.068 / 38.3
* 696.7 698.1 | -0.116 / 39.9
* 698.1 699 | -0.110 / 41.1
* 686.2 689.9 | -0.023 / 38.6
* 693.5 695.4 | 0.002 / 37.2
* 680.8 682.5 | 0.024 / 38.8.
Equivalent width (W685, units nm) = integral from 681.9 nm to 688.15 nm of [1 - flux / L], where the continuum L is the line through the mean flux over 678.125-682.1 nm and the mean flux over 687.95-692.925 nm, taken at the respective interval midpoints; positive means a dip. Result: 0.152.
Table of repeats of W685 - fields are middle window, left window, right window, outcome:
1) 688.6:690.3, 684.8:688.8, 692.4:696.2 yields -0.09 nm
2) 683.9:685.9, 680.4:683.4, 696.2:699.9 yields 0.02 nm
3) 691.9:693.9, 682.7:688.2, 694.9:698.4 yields 0.08 nm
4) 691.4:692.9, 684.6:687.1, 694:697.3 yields 0.07 nm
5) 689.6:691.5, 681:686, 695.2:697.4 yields -0.08 nm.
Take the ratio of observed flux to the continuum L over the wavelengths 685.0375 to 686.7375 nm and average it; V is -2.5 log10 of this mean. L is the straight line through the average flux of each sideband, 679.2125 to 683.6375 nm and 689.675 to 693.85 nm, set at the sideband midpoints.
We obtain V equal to 0.02 mag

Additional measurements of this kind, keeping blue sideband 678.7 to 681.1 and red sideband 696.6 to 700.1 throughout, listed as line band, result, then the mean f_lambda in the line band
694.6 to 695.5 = 0.069 mag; 37.1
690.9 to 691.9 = 0.057 mag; 37.6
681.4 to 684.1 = 0.049 mag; 38.2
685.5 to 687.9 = 0.049 mag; 38.1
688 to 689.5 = 0.024 mag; 38.9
